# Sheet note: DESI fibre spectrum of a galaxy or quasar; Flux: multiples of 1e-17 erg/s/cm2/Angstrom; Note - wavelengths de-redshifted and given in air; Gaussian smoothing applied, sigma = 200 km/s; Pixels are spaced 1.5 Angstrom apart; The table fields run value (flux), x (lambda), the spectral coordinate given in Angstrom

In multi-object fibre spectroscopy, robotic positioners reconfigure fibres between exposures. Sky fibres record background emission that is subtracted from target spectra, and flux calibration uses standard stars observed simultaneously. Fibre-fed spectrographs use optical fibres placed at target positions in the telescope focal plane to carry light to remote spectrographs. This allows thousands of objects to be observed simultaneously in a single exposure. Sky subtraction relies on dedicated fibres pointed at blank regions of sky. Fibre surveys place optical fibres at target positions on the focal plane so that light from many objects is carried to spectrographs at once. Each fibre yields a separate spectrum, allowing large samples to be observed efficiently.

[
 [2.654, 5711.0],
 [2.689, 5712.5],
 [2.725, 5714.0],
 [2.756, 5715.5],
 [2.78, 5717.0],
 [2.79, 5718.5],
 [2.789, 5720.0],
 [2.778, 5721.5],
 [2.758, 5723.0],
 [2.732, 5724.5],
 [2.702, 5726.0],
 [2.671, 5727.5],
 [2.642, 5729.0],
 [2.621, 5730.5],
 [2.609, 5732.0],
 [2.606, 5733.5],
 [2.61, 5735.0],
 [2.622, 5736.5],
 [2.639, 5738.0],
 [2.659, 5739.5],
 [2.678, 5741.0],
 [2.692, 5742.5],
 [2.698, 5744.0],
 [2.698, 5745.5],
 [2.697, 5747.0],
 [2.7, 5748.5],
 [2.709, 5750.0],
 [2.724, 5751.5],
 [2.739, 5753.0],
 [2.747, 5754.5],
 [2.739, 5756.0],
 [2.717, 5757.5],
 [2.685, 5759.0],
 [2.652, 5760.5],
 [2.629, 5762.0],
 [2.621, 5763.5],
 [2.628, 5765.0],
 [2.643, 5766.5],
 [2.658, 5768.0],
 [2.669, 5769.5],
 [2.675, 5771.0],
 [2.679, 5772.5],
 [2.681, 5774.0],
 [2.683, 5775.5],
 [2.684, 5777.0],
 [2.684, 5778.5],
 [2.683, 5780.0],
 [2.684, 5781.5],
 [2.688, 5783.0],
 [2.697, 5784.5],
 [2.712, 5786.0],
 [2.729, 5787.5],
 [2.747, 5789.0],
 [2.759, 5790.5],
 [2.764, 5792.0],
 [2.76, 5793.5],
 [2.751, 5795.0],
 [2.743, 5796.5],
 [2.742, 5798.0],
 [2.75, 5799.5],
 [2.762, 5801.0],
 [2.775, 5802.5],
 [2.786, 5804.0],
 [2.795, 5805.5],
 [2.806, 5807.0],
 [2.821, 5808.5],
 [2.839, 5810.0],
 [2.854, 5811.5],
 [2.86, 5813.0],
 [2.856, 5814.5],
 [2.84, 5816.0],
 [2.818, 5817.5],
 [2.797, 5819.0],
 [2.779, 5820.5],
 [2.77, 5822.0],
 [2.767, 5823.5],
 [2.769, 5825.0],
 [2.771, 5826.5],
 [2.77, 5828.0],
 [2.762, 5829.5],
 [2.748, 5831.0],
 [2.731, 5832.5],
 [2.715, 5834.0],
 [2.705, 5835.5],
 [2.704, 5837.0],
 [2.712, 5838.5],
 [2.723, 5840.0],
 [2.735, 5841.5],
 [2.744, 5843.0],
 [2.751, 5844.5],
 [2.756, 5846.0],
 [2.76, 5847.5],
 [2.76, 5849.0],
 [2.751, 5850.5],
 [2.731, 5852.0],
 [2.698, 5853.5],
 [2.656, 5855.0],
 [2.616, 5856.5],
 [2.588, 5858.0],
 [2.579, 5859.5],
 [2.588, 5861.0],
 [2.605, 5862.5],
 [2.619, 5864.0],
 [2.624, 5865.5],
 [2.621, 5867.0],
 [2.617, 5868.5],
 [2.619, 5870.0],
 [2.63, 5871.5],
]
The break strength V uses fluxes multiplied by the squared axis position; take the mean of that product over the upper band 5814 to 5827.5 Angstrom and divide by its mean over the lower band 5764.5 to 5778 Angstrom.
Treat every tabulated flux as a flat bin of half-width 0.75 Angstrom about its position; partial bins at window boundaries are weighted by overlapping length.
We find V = 1.07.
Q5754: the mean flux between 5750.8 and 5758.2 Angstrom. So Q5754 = 2.73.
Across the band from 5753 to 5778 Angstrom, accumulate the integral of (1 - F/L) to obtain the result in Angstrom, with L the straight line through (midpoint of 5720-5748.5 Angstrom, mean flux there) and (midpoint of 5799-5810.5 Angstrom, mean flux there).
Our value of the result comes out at 0.47 Angstrom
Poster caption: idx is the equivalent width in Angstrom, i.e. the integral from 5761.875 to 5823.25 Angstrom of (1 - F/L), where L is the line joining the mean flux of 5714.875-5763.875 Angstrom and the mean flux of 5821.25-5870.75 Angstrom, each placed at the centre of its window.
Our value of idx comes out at -1.0 Angstrom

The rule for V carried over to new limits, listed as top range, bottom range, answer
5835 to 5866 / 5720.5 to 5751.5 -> 1.04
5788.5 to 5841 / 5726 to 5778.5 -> 1.06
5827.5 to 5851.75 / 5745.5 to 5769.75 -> 1.05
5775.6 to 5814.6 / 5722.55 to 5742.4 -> 1.06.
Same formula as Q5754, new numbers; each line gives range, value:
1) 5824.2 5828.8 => 2.77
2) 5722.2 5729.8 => 2.7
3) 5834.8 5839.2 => 2.71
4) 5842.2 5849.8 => 2.75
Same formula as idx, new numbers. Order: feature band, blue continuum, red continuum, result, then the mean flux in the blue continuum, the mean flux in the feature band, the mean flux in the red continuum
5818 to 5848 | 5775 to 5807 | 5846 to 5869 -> -0.7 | 2.73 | 2.75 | 2.66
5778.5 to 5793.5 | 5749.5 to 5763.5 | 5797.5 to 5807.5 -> 0.2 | 2.7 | 2.72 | 2.77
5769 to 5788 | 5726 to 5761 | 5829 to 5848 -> 0.1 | 2.68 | 2.69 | 2.73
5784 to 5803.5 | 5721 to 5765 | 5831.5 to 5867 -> -0.5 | 2.68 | 2.75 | 2.69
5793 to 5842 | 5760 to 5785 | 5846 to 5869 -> -2.0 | 2.67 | 2.77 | 2.66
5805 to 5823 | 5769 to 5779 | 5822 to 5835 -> -0.6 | 2.68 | 2.82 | 2.75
